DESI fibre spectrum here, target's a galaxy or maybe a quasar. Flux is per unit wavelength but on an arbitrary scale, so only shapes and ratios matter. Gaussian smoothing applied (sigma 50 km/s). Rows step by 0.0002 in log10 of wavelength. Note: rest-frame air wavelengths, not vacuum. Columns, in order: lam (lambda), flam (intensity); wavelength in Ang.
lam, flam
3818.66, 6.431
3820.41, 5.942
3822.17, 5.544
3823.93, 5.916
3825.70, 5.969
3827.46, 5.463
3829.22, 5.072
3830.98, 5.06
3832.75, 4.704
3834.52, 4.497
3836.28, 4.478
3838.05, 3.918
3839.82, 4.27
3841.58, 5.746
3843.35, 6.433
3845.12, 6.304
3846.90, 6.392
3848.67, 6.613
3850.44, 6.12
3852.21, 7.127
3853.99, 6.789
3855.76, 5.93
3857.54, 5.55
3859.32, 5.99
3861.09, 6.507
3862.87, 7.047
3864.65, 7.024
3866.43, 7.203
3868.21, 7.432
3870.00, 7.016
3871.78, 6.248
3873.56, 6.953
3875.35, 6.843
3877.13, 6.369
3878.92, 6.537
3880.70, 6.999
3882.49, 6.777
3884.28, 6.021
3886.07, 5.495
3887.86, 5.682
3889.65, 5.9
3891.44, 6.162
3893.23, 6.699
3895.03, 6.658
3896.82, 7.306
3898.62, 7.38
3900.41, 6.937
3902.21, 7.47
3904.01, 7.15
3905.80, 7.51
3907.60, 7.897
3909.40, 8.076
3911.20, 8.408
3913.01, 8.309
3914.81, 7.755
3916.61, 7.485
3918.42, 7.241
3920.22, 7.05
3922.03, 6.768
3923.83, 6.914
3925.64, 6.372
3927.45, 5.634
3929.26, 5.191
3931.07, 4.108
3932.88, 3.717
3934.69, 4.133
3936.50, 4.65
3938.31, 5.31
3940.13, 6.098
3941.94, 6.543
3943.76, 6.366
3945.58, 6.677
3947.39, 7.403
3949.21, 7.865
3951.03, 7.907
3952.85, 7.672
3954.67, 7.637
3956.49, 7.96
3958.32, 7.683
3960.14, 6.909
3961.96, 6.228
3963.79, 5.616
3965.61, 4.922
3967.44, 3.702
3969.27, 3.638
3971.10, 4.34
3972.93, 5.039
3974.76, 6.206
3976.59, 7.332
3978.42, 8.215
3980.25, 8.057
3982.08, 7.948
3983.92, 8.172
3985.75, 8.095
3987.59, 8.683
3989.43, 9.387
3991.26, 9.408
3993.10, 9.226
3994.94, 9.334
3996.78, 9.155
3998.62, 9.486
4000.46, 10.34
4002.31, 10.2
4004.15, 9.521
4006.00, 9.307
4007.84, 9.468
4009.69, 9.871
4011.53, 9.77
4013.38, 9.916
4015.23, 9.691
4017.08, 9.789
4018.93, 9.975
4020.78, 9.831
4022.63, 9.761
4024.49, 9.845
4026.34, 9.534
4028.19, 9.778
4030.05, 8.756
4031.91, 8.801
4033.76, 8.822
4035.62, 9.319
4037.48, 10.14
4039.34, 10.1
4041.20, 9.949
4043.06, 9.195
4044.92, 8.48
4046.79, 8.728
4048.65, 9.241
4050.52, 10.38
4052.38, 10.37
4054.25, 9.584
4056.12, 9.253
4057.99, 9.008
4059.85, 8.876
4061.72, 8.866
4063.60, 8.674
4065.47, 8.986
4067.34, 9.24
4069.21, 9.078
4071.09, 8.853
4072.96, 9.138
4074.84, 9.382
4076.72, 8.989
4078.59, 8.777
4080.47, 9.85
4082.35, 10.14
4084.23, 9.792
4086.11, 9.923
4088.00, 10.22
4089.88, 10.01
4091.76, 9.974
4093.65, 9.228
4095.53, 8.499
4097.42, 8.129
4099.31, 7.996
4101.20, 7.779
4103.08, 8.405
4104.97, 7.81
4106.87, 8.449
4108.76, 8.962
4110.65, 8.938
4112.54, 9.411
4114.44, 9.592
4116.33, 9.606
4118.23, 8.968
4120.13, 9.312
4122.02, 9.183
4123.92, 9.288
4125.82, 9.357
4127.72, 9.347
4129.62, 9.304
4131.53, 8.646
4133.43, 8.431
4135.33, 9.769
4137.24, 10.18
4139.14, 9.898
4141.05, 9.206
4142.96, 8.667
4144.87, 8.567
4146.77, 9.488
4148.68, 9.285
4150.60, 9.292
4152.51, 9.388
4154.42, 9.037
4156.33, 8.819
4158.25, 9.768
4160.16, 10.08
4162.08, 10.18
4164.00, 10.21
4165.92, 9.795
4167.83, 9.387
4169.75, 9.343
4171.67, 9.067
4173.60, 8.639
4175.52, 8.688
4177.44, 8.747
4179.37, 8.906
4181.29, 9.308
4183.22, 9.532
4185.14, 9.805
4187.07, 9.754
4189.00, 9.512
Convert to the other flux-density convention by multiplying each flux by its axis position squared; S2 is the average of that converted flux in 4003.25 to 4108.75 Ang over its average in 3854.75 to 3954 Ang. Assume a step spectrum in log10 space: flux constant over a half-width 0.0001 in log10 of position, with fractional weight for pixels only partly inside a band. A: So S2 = 1.5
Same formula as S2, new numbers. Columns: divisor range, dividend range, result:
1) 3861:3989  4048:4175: 1.52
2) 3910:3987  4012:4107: 1.50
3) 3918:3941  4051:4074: 1.76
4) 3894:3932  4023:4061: 1.43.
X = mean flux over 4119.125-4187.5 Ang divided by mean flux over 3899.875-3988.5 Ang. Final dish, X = 1.40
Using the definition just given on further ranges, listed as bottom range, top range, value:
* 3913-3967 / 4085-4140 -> 1.42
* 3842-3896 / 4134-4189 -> 1.45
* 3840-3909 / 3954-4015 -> 1.20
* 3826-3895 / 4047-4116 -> 1.50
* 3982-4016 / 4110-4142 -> 1.00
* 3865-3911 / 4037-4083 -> 1.36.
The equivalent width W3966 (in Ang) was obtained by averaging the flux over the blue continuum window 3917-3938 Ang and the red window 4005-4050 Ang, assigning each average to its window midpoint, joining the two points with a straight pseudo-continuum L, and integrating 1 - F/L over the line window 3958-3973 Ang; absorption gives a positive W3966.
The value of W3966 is 3.84 Ang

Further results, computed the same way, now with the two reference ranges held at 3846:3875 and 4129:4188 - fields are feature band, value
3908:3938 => 3.4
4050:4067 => -1.8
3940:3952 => 0.6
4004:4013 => -1.9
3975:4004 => -3.8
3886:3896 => 1.1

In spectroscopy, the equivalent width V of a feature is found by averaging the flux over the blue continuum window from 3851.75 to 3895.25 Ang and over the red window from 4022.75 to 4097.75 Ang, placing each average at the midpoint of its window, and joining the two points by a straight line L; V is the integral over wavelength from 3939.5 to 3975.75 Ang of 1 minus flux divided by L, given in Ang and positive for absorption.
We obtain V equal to 6.8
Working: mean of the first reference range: 6.51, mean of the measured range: 6.32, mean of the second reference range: 9.36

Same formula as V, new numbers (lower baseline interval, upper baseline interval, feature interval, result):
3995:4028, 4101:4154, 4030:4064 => 0.8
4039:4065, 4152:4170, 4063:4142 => 2.4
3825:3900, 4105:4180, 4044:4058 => -2.0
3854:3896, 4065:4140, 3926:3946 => 5.3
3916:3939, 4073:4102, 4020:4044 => -4.5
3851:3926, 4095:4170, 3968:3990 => 2.1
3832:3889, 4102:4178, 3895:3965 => 1.5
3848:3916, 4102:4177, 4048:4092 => -4.4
